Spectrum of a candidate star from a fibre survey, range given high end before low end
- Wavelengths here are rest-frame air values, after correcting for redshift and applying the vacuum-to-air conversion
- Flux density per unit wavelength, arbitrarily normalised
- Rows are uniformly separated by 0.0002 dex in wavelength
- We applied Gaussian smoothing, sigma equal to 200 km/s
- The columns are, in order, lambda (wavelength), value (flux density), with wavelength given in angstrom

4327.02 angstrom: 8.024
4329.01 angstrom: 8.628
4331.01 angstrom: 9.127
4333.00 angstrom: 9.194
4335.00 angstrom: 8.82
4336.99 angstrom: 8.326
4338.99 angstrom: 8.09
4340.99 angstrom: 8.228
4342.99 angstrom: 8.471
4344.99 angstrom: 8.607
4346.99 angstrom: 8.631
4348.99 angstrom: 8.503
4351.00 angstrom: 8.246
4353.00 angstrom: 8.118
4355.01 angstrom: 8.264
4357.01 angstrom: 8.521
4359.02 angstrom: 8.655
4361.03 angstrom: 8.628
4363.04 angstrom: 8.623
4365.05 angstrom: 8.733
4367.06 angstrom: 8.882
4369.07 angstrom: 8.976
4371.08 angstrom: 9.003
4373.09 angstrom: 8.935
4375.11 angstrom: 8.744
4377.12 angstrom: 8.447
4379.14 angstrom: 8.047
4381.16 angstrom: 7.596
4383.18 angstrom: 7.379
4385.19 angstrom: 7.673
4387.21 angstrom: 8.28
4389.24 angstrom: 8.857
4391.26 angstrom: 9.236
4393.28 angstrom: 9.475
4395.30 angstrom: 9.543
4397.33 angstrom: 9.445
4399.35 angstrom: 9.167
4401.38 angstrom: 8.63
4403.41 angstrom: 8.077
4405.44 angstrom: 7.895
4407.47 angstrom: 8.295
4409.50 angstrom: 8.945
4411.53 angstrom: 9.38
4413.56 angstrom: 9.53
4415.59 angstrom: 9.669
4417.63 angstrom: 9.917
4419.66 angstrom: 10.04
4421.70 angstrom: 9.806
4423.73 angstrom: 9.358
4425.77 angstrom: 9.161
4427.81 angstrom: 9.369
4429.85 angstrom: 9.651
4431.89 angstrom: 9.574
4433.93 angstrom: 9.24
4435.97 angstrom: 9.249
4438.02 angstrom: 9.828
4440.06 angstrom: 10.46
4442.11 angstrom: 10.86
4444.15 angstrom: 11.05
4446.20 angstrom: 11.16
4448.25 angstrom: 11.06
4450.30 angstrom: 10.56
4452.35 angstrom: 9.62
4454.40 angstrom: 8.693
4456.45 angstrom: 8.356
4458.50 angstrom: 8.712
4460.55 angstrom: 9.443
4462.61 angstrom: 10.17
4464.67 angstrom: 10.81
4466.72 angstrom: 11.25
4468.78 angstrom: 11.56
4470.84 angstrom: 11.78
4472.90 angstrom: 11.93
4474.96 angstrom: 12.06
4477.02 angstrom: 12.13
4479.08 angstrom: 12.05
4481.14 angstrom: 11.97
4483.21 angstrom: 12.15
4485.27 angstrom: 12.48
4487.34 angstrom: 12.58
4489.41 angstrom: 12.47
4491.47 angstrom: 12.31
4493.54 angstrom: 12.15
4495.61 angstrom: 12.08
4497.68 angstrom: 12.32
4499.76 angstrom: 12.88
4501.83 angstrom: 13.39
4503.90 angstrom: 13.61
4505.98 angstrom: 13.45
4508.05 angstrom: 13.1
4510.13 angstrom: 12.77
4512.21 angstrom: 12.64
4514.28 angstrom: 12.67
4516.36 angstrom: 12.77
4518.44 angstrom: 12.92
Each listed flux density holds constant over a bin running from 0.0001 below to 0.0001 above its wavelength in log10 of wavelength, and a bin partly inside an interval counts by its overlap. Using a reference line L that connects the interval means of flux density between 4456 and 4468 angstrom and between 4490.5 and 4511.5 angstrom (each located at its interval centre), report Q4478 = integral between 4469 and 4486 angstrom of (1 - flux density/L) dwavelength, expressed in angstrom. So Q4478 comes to -1.5 angstrom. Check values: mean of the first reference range 9.9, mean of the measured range 12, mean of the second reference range 12.8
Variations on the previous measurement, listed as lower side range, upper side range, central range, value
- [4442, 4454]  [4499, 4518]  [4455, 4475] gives 1.4 angstrom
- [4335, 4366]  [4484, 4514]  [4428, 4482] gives 4.6 angstrom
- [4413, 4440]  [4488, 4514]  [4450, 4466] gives 2.1 angstrom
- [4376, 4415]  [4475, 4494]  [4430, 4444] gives 0.5 angstrom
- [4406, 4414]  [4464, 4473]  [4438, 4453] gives -0.3 angstrom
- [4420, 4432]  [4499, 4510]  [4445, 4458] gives 1.0 angstrom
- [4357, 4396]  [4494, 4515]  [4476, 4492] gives -0.1 angstrom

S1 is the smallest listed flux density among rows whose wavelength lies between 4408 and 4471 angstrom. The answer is 8.356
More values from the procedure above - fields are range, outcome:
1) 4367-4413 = 7.379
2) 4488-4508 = 12.08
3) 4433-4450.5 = 9.24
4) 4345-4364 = 8.118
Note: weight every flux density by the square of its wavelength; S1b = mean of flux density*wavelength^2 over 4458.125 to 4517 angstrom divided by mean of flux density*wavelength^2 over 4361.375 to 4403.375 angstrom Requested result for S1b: 1.5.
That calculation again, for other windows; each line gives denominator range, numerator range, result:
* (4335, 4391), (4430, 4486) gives 1.32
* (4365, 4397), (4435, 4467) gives 1.20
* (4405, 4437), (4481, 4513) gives 1.40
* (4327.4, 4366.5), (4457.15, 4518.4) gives 1.51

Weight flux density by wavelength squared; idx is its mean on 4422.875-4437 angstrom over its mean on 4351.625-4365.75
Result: 1.14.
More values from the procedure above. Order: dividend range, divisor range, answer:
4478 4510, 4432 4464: 1.30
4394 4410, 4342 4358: 1.06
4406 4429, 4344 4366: 1.14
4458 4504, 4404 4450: 1.25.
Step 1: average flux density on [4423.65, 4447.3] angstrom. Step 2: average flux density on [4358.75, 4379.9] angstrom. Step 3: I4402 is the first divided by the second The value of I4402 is 1.14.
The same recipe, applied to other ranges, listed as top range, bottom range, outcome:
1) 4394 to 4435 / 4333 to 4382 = 1.08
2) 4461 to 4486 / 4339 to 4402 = 1.35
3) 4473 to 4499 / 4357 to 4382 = 1.42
